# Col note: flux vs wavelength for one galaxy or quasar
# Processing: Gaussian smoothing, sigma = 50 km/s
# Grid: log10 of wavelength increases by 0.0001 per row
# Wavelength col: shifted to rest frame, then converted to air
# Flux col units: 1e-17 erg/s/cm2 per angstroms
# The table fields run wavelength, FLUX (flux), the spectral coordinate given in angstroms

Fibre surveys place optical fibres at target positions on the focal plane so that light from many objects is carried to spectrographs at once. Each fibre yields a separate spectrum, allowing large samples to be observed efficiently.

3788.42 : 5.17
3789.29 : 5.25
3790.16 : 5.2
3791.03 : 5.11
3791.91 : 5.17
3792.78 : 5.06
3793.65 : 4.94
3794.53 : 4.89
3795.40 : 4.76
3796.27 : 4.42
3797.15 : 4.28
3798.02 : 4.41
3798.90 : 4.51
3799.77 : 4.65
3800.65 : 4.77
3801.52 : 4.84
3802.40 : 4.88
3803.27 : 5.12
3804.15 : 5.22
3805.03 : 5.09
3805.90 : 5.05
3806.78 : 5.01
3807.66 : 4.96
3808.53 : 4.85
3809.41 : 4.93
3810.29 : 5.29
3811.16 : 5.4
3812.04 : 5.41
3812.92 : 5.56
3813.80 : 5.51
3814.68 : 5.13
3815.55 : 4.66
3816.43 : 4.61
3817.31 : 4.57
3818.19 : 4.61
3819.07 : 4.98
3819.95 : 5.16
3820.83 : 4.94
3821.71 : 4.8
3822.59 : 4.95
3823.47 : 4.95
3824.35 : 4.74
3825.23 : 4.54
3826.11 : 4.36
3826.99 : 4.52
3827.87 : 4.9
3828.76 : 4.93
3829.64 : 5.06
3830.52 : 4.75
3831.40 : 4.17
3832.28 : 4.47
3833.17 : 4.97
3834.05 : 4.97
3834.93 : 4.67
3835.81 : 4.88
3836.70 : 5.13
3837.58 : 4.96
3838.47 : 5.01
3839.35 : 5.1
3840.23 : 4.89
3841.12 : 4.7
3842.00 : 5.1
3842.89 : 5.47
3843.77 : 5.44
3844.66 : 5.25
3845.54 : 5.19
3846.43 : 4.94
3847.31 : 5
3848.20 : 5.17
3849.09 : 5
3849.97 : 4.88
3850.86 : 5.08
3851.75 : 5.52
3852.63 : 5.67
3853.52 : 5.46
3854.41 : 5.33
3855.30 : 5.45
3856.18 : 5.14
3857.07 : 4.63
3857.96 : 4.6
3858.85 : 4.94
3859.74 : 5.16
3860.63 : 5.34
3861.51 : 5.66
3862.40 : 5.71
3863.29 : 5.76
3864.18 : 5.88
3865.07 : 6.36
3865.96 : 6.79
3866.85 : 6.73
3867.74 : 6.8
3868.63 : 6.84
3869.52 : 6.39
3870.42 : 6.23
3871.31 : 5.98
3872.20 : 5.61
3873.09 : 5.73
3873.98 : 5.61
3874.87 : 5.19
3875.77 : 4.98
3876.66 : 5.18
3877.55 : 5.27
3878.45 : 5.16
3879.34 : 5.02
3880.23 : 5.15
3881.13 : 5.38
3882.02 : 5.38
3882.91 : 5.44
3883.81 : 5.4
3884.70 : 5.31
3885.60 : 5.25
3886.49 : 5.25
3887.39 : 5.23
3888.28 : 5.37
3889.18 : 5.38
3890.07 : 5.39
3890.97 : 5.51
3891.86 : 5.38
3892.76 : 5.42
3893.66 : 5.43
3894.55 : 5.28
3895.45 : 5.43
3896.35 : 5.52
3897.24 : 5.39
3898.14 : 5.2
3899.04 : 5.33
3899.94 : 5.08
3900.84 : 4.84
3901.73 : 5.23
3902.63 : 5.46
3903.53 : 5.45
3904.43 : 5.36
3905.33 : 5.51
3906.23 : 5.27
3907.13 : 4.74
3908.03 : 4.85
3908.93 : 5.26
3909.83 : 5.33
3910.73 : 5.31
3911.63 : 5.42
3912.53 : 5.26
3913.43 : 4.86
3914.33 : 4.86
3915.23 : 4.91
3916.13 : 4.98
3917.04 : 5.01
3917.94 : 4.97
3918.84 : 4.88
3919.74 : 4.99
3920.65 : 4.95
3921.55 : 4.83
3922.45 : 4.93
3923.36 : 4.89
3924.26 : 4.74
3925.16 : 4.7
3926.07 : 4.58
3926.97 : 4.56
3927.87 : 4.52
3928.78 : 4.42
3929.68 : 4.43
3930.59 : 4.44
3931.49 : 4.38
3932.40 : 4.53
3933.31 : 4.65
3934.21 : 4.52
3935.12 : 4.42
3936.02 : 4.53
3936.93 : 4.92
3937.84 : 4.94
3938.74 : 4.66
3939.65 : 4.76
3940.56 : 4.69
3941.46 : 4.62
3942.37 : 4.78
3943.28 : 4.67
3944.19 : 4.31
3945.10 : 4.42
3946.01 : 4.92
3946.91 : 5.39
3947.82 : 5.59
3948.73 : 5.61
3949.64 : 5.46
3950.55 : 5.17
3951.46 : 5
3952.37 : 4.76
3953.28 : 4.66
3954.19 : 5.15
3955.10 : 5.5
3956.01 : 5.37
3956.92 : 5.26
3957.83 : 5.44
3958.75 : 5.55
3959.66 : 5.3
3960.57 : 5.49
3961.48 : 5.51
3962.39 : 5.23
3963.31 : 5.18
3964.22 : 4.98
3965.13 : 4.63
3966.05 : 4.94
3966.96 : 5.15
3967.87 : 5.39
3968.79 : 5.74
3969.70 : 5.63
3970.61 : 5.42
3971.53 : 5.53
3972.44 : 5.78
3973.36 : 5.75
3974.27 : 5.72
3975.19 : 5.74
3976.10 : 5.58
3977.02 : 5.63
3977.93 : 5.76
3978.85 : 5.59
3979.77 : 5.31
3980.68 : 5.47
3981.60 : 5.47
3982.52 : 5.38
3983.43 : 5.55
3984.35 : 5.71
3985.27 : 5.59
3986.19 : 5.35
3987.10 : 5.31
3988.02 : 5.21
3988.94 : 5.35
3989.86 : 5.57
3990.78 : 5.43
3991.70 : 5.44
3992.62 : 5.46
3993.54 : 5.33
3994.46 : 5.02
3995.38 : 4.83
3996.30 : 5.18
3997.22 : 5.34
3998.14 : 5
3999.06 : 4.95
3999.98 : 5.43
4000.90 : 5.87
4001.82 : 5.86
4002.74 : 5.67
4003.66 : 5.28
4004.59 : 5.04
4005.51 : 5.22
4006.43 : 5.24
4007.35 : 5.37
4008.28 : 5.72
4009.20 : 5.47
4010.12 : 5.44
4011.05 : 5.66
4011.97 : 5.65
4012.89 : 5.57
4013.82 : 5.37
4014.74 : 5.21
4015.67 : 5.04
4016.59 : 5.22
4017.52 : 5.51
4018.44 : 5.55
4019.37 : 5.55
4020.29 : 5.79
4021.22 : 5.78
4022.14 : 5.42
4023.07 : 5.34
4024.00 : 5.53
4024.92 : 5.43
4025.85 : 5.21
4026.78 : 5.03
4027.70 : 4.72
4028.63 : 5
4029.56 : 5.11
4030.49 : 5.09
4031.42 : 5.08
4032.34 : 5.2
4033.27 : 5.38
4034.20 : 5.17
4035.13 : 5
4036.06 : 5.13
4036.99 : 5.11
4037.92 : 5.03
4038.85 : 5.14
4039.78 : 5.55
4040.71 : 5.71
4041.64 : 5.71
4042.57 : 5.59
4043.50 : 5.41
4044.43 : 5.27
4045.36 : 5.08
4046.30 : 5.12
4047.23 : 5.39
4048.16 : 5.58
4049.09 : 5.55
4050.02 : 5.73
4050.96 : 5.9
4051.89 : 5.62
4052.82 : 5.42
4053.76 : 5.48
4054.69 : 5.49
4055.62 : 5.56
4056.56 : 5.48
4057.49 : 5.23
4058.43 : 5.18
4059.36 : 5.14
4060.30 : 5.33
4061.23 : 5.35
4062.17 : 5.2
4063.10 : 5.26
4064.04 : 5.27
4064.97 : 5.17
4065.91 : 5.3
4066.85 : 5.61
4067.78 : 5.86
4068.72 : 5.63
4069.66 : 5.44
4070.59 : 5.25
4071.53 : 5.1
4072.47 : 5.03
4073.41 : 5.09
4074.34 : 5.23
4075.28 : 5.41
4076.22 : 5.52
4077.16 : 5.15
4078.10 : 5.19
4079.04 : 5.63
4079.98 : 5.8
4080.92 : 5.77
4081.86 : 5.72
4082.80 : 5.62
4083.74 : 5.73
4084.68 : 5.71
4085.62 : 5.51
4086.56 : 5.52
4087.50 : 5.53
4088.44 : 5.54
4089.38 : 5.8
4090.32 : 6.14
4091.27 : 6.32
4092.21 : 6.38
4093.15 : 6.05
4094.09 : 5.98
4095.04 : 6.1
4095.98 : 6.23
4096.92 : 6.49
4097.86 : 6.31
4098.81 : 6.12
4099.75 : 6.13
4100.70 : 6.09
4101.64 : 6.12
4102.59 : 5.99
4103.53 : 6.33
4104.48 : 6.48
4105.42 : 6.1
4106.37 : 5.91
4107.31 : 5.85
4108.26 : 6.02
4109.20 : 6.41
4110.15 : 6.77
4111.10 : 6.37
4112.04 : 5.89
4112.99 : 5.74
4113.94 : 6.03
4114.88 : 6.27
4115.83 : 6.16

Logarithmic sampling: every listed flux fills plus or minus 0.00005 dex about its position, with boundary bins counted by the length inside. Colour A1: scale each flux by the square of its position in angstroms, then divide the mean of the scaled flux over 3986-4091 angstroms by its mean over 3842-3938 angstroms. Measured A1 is 1.11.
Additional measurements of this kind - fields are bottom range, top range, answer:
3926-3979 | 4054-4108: 1.19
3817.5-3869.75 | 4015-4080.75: 1.14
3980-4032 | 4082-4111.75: 1.18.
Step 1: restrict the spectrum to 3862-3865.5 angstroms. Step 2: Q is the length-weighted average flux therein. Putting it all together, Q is 5.93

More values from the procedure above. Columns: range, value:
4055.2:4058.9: 5.36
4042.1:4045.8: 5.35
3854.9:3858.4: 4.95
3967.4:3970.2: 5.59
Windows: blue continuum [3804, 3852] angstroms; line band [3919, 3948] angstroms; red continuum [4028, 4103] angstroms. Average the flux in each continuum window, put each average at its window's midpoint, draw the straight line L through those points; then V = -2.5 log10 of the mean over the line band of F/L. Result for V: 0.113 mag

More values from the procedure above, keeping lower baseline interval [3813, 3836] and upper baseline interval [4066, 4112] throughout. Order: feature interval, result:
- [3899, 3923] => 0.01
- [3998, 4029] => 0.03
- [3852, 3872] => -0.16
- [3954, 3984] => -0.01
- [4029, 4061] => 0.06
